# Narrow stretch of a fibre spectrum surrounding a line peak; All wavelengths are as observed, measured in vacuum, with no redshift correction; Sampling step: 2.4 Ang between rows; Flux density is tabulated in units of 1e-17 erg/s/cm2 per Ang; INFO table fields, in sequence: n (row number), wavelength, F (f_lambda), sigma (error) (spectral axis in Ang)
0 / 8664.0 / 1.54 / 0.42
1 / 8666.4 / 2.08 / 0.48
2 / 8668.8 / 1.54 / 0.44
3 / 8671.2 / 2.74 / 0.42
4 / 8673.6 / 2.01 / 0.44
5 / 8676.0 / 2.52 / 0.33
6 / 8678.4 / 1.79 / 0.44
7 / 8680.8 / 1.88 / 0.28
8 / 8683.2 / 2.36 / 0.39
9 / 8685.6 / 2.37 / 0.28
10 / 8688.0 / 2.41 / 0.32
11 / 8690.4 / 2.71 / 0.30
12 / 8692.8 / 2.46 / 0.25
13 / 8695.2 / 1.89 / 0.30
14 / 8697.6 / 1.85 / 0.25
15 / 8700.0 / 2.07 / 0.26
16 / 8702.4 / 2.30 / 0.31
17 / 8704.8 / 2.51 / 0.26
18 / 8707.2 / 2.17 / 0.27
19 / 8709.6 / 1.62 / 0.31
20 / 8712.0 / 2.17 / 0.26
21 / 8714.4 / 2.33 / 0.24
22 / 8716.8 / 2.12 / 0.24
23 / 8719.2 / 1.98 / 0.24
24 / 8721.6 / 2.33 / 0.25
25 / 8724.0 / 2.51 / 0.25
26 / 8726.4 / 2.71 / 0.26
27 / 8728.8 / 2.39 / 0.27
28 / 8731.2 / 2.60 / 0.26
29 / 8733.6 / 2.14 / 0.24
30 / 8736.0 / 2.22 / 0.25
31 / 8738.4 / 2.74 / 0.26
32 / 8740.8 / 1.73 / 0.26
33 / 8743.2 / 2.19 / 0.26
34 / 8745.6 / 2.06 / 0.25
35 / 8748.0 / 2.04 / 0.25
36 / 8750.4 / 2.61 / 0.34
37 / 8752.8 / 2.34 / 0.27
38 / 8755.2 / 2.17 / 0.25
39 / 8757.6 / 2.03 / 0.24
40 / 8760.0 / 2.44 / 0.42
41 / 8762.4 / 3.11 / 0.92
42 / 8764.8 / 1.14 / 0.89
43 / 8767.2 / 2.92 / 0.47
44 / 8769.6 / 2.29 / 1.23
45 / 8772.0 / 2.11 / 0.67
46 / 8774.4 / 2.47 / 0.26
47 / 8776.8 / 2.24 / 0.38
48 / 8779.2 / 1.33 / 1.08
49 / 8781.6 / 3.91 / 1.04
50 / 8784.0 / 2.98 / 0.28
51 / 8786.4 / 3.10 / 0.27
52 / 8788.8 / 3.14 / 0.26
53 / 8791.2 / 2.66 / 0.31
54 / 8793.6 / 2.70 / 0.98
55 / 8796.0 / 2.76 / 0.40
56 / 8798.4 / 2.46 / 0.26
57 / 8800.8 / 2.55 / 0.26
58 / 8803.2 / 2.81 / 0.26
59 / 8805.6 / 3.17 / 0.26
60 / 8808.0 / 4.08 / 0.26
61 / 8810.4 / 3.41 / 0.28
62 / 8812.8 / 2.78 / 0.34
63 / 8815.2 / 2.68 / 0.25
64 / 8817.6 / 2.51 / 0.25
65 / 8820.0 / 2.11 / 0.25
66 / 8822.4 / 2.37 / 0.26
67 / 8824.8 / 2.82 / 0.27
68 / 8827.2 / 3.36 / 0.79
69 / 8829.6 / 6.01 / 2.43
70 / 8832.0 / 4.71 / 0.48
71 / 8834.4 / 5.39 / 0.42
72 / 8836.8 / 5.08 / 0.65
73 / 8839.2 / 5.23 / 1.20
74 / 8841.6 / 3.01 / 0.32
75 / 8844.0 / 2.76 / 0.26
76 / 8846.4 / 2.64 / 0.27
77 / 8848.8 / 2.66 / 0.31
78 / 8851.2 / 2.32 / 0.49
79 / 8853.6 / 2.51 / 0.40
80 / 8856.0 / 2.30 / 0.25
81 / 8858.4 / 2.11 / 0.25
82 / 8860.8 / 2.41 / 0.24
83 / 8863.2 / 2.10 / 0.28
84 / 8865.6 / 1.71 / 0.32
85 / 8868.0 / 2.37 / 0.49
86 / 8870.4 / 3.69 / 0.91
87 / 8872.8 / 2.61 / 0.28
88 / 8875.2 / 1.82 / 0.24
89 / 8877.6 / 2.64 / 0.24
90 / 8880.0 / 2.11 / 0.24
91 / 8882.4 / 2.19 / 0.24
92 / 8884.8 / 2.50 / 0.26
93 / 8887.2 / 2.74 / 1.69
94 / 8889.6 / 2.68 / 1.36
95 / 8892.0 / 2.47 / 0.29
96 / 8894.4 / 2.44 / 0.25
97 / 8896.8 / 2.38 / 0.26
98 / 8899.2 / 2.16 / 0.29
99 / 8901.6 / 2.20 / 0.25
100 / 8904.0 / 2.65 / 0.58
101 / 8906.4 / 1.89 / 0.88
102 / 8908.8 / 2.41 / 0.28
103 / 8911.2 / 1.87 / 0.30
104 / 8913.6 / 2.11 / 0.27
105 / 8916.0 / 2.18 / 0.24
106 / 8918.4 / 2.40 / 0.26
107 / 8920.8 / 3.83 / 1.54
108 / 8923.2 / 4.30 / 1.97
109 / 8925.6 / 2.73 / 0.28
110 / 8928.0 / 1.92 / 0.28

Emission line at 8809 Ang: H-alpha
